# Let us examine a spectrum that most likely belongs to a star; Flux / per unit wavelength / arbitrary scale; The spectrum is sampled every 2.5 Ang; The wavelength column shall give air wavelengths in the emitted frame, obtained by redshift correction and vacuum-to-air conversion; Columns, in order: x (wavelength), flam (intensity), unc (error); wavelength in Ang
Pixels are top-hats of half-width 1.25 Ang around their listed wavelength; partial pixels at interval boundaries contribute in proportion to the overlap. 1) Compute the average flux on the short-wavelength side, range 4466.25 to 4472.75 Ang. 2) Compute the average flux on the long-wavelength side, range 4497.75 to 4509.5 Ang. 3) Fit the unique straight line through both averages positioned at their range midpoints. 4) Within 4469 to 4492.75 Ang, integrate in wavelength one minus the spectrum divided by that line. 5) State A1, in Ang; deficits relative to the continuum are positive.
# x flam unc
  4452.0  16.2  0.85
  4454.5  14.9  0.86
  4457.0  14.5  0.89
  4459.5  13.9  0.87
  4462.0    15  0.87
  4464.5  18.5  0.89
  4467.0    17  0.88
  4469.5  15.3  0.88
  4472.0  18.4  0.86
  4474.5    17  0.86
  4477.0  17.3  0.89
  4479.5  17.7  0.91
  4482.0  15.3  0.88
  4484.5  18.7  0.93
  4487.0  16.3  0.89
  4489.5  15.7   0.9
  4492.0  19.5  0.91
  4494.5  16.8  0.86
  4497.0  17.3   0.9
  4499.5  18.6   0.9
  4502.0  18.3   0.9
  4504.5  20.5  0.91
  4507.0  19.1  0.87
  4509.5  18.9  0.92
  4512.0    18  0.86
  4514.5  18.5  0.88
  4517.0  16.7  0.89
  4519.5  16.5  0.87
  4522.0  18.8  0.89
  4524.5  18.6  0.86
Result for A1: 0.5 Ang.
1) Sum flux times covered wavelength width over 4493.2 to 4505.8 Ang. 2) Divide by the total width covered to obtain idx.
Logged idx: 18.3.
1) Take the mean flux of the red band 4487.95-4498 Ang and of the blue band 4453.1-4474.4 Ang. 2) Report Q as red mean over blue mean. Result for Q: 1.08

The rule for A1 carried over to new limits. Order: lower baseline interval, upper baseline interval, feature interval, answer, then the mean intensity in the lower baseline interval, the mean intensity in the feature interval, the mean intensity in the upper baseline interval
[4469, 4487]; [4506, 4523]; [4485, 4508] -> -0.6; 17.1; 18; 18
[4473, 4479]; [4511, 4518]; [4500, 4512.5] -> -0.9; 17.3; 19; 17.8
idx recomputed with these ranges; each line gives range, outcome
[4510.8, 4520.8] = 17.4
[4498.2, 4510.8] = 19.1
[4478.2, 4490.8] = 16.8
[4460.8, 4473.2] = 16.8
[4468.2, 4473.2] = 16.8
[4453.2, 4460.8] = 14.4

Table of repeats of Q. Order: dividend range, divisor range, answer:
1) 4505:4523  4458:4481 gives 1.09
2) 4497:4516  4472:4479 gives 1.07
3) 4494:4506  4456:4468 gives 1.17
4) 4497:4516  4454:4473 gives 1.17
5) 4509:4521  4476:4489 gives 1.04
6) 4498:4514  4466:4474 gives 1.12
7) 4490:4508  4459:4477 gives 1.11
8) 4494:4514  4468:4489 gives 1.09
